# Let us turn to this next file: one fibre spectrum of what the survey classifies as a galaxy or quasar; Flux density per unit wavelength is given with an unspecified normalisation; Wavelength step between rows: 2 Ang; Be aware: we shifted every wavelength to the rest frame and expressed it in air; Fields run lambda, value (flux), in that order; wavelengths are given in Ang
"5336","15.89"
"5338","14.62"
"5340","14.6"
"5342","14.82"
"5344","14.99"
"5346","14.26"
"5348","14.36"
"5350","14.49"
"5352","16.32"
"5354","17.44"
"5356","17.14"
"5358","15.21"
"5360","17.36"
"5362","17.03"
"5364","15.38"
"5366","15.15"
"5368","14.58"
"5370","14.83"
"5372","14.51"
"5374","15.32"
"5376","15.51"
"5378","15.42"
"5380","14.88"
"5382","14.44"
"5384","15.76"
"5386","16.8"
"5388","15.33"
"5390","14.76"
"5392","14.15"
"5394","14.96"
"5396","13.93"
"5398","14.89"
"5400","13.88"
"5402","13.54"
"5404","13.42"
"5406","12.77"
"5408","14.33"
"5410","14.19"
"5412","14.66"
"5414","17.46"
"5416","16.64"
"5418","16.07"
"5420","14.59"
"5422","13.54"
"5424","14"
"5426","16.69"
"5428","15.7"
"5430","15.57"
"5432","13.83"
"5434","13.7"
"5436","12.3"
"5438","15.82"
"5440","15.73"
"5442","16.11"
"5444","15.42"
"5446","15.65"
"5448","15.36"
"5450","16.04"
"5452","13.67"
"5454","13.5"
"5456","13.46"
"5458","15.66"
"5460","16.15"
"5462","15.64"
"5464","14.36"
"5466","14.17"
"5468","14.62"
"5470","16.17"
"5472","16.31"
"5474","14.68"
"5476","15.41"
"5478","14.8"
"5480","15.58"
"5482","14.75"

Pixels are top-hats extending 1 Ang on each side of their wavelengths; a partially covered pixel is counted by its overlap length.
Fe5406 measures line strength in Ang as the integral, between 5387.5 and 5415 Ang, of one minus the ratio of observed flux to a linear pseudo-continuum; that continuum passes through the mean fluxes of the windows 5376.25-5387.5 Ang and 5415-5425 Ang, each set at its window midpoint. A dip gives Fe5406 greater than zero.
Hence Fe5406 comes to 1.4 Ang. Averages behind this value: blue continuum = 15.5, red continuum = 15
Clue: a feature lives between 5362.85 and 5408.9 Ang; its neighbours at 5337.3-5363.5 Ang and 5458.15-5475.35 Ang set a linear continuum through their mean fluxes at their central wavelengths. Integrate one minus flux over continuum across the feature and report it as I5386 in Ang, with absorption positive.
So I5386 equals 2.3 Ang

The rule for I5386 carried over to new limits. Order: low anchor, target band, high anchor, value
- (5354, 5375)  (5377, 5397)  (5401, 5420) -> 0.3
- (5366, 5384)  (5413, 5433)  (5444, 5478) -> -0.5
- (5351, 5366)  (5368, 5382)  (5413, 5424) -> 1.0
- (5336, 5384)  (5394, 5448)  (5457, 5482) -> 1.8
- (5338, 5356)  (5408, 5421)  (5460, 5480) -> -0.2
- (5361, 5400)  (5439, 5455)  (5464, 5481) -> 0.0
